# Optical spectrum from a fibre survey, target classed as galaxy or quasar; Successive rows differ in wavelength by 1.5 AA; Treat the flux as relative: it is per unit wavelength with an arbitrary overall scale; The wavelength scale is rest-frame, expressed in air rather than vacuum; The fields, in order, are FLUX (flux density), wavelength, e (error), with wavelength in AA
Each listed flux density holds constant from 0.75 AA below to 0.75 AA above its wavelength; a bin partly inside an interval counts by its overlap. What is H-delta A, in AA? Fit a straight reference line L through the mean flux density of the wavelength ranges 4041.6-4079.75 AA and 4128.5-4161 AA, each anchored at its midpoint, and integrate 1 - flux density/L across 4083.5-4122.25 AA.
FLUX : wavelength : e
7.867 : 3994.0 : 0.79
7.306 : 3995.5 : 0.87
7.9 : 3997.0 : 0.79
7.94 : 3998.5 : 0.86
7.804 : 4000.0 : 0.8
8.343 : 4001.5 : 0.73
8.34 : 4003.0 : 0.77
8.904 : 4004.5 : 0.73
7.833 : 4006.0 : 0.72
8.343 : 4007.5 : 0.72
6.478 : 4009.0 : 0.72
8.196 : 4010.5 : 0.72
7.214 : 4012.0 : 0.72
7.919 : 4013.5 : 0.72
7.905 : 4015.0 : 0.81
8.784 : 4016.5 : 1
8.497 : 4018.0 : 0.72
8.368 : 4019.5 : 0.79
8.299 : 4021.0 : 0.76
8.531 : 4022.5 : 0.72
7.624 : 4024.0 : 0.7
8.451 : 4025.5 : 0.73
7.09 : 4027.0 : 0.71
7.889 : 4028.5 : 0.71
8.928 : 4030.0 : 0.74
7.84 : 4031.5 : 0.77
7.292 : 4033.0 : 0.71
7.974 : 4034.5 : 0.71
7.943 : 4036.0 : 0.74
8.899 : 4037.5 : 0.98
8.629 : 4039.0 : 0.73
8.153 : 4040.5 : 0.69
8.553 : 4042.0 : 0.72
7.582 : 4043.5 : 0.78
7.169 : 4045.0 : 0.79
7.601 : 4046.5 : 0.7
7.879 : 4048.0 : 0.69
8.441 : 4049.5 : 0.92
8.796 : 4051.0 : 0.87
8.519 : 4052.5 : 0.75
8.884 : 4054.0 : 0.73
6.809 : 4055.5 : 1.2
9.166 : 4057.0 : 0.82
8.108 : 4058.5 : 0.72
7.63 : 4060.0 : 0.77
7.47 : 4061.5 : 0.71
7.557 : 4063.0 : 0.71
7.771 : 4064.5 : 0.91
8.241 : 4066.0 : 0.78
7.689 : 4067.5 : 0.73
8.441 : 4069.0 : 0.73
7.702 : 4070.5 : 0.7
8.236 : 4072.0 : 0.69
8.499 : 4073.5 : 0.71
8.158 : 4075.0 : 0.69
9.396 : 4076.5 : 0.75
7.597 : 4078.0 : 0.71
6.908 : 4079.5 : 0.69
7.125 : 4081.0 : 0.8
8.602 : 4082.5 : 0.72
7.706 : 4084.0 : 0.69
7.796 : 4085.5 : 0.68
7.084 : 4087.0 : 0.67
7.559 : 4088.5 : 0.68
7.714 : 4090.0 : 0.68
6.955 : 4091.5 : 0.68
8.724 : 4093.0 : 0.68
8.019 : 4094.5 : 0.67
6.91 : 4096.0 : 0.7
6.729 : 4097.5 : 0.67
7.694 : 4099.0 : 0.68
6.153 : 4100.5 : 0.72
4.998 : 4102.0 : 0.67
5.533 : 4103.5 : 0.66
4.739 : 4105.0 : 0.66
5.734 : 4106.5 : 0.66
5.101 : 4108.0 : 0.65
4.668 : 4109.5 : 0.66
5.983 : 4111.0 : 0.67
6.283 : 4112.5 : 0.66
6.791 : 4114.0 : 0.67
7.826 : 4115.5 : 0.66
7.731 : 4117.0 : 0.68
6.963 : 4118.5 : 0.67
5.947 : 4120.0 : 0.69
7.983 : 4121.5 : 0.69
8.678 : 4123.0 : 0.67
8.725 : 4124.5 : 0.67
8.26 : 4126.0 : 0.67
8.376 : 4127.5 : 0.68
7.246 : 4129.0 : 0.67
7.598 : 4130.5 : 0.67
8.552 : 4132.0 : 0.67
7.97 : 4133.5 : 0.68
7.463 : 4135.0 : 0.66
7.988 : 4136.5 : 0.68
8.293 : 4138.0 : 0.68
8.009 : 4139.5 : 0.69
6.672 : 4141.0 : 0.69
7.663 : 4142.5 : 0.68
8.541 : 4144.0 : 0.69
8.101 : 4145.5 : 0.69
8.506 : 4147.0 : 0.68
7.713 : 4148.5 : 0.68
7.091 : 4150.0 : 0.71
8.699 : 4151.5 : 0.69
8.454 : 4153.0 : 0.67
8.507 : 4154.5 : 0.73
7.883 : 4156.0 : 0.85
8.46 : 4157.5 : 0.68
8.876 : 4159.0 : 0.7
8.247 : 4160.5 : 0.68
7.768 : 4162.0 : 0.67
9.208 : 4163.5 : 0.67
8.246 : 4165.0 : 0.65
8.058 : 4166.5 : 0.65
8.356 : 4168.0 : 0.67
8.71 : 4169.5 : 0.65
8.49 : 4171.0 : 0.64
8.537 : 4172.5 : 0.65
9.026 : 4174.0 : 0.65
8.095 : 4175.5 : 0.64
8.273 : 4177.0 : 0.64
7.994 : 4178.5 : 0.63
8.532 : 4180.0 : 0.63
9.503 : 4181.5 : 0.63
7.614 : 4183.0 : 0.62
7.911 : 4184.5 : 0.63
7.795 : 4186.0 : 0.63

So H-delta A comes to 6.3 AA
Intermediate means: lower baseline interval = 8.04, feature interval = 6.74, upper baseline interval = 8.03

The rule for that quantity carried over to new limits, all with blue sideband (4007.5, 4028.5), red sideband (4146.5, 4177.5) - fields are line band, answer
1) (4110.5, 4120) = 1.6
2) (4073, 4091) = 0.7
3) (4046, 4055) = -0.3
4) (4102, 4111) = 3.3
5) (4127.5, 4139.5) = 0.5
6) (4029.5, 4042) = -0.3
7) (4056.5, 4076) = 0.1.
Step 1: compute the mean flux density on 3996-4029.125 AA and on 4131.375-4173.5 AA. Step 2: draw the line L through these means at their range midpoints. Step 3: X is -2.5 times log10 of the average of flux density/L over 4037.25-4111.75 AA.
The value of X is 0.08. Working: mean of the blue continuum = 8.02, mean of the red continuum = 8.18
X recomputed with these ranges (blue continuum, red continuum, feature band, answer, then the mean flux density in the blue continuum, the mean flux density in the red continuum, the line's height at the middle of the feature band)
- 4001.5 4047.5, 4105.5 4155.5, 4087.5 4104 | 0.10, 8.04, 7.51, 7.68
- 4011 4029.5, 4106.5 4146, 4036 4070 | -0.03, 8.06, 7.4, 7.86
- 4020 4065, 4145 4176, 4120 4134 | 0.03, 8.05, 8.34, 8.26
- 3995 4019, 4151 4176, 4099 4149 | 0.16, 7.99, 8.45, 8.33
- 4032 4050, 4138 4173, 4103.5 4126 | 0.22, 8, 8.21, 8.13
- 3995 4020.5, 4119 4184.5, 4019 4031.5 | -0.01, 8.01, 8.15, 8.03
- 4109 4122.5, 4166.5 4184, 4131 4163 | -0.06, 6.76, 8.44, 7.64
